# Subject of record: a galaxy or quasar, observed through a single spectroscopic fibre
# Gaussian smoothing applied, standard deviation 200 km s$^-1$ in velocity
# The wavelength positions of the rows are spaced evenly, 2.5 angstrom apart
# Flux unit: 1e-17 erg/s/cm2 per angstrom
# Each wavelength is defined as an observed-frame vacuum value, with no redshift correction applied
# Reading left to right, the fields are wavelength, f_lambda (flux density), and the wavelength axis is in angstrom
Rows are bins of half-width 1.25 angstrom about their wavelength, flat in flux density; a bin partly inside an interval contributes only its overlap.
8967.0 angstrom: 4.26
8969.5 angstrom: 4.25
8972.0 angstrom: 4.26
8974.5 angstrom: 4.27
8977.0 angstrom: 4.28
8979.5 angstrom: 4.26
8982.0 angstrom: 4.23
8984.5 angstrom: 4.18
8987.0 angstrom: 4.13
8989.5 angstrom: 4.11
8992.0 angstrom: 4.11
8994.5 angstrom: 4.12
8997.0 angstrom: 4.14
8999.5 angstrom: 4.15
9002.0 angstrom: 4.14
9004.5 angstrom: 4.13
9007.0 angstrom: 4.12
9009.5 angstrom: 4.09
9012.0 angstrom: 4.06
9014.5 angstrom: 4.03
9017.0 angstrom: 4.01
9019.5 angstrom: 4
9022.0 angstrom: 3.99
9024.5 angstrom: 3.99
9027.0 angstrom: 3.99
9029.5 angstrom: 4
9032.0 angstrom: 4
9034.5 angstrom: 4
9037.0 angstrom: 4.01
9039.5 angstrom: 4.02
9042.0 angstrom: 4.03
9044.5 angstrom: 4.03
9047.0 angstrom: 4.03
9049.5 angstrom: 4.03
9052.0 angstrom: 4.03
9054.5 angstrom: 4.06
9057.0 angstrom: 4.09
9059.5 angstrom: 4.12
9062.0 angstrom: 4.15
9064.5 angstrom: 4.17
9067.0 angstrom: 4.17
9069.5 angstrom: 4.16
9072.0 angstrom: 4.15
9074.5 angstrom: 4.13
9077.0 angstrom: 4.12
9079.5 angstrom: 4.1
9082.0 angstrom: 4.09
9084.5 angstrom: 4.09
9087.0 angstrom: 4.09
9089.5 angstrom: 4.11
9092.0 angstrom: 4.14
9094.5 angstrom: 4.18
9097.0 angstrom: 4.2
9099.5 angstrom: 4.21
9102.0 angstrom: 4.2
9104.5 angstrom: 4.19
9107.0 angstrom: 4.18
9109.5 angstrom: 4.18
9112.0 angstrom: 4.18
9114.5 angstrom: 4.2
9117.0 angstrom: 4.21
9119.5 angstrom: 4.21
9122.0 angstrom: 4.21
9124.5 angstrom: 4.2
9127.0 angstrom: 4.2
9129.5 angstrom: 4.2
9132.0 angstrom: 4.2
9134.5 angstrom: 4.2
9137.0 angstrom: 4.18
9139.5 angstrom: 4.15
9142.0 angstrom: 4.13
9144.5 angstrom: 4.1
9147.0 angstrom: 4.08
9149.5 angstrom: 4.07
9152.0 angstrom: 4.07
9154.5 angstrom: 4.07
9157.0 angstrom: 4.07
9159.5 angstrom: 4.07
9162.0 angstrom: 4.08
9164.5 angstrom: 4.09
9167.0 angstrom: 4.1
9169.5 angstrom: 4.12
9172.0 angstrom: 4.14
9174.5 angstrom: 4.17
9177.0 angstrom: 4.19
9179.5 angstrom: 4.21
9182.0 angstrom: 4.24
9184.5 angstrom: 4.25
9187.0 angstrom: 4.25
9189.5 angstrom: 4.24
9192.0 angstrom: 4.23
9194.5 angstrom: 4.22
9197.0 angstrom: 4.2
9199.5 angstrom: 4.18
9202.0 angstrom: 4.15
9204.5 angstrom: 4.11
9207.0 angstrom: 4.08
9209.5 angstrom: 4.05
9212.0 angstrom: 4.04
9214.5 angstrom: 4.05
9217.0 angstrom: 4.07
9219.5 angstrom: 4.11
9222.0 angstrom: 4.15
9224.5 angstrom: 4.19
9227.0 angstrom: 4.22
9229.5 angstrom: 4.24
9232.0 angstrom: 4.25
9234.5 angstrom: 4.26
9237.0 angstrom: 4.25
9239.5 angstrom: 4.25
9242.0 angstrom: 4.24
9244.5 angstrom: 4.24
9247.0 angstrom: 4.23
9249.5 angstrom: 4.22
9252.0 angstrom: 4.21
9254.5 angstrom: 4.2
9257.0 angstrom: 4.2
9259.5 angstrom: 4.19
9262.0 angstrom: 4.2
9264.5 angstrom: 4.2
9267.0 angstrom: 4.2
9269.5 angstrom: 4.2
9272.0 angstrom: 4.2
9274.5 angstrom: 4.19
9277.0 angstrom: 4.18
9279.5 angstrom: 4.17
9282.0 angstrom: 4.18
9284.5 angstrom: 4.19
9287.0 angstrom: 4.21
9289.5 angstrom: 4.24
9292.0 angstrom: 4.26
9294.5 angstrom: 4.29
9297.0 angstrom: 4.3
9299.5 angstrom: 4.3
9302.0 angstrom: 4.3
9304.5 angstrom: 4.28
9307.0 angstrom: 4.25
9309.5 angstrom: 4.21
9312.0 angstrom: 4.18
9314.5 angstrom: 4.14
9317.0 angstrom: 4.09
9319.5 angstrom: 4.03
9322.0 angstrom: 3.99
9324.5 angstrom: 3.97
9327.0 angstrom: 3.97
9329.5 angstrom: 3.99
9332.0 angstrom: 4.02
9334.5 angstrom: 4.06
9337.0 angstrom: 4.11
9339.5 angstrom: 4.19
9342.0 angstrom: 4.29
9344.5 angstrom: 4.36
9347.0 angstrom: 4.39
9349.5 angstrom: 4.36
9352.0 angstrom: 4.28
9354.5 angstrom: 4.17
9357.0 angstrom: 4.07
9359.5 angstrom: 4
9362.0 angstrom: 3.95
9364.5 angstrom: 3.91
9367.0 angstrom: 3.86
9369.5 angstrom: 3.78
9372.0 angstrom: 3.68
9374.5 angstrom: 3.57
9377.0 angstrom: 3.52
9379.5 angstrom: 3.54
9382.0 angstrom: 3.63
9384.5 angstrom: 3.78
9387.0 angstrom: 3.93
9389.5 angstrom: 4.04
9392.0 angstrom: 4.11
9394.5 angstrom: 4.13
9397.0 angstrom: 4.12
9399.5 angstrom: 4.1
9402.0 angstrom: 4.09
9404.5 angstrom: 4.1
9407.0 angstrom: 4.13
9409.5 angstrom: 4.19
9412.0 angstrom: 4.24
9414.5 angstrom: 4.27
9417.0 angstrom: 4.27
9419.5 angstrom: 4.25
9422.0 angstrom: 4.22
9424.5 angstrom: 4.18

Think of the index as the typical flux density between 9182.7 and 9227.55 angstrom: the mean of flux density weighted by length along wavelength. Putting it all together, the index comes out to 4.16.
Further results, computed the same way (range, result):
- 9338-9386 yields 3.97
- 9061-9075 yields 4.16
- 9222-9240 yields 4.23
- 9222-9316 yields 4.22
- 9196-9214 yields 4.11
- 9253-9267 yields 4.2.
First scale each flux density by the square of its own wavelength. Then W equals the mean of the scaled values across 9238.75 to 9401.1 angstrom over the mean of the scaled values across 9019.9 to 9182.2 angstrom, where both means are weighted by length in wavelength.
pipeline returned 1.0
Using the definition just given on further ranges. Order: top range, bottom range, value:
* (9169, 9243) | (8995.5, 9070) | 1.07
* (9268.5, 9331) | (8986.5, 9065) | 1.09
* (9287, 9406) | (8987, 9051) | 1.08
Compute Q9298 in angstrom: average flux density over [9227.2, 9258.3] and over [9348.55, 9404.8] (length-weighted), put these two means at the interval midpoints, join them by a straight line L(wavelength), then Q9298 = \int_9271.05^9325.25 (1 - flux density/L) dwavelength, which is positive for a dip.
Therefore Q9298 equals -1.0 angstrom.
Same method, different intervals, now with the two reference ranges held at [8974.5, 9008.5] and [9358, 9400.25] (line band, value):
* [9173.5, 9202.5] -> -1.5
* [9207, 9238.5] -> -1.4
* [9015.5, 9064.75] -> 1.1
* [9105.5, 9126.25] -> -0.7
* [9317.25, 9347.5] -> -1.6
